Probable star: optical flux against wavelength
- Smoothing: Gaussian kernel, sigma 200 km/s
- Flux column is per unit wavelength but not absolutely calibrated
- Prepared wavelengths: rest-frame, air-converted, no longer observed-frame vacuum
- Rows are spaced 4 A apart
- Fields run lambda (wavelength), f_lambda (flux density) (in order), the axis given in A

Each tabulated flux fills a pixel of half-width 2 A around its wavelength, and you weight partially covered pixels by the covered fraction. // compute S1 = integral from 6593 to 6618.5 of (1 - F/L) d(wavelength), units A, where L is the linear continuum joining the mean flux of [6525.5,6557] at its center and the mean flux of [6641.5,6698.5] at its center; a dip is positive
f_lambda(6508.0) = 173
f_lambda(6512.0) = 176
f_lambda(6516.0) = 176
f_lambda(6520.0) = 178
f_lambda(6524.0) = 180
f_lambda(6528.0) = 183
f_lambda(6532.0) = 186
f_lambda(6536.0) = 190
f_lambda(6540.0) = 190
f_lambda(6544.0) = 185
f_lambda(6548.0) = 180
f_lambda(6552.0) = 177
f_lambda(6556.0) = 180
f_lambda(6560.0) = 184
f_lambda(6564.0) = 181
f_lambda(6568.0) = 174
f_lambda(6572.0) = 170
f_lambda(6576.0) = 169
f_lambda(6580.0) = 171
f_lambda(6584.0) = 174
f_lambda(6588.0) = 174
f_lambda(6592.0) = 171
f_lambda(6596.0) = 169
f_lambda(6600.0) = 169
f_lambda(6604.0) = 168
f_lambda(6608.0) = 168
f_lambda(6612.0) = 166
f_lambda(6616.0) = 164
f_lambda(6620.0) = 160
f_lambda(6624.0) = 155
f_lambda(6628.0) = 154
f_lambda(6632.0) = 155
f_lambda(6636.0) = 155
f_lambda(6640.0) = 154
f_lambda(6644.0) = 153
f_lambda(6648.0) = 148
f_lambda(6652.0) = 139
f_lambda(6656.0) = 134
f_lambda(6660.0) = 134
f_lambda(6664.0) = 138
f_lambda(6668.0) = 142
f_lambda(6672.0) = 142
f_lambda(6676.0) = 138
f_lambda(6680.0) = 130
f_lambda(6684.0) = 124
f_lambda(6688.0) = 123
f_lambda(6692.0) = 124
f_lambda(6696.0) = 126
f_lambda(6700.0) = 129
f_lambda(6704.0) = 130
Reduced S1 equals -1.2 A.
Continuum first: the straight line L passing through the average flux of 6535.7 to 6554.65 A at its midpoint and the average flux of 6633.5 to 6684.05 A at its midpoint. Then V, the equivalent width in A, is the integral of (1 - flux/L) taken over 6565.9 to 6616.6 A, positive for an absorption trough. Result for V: -1.04 A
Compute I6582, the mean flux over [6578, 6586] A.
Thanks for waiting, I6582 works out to 172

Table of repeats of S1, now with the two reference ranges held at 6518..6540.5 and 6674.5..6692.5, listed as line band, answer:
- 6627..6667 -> -1.4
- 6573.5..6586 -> -0.4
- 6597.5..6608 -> -0.7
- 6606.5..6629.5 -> -1.4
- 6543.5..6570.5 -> -0.9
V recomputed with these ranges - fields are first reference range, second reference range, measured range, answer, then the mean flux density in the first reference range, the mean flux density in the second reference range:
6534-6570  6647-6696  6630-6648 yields -0.8 A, 182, 134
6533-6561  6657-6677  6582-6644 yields -1.7 A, 184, 139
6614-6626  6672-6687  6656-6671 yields 0.2 A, 160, 132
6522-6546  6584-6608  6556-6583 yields 0.3 A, 186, 170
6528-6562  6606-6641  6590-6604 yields -0.2 A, 184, 159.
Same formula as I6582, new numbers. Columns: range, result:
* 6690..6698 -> 125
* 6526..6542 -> 187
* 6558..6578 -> 176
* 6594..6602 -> 169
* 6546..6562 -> 180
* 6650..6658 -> 136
